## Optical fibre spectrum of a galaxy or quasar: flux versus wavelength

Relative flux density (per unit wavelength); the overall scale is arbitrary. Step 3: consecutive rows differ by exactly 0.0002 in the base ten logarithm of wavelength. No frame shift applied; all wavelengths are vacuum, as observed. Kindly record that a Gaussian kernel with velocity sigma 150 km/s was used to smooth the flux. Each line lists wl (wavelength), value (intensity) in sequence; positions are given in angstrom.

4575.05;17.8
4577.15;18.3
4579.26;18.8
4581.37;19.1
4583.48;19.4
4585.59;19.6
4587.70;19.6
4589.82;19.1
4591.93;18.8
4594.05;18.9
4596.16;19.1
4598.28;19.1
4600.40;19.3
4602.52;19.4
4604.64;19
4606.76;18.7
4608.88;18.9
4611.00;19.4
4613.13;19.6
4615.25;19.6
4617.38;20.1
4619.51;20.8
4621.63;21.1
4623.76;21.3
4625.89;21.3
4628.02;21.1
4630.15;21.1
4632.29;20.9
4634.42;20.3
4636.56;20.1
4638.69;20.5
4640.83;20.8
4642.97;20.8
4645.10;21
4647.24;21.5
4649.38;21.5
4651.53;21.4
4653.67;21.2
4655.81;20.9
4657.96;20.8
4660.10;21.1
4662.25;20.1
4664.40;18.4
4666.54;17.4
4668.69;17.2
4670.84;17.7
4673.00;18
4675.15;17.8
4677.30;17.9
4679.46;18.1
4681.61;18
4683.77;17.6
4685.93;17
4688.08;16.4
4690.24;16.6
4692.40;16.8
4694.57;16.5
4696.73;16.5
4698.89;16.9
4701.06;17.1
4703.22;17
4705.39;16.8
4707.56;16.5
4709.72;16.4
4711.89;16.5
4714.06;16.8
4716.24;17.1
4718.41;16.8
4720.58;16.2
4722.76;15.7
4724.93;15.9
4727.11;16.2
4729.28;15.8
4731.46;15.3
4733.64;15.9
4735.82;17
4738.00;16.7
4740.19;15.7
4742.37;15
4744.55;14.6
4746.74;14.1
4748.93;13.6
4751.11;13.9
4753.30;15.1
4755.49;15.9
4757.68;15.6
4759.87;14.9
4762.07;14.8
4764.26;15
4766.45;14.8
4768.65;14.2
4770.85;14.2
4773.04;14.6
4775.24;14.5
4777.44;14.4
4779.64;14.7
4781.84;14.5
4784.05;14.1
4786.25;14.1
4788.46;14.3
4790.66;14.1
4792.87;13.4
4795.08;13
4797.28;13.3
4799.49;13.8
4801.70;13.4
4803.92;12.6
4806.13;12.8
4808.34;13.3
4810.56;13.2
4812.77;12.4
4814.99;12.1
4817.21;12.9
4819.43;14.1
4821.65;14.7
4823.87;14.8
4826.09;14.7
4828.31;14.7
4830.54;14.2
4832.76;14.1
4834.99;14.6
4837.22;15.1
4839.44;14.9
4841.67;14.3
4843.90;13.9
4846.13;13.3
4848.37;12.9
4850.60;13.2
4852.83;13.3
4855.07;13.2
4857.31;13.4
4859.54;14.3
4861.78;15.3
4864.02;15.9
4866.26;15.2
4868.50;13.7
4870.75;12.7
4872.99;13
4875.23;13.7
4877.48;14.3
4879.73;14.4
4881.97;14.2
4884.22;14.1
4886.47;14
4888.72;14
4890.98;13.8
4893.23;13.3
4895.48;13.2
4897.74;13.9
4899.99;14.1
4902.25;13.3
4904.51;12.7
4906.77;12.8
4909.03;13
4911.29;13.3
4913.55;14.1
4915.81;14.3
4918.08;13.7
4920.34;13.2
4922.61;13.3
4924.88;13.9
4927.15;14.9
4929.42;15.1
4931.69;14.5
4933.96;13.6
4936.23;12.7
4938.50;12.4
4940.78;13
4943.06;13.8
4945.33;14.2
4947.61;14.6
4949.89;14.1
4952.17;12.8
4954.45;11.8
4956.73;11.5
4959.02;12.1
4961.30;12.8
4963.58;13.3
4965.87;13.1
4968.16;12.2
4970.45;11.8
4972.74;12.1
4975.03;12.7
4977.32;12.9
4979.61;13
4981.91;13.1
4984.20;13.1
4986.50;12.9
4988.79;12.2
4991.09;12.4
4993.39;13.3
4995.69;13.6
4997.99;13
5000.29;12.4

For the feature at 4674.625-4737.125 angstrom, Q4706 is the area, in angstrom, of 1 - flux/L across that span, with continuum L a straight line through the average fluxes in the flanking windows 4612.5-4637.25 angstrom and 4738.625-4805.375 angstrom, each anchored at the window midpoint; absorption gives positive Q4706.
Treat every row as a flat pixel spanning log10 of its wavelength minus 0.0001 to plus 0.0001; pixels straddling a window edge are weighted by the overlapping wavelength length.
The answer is 1.6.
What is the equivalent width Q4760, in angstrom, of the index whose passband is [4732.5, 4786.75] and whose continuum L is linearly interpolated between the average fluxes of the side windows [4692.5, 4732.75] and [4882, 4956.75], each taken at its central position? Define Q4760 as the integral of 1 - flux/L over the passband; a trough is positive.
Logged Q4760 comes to 3.2 angstrom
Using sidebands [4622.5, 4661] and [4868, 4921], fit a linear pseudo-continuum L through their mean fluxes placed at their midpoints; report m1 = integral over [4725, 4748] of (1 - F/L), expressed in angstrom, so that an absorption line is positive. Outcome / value 3.3 angstrom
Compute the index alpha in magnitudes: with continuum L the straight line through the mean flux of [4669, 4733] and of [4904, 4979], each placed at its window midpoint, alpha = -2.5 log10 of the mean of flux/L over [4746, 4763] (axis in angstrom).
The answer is 0.09 mag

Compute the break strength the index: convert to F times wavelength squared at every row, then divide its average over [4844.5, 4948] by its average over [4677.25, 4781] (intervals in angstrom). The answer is 0.93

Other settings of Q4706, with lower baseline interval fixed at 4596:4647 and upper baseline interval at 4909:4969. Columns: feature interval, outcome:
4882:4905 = 1.1 angstrom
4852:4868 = 0.8 angstrom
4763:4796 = 5.0 angstrom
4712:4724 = 1.1 angstrom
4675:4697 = 1.9 angstrom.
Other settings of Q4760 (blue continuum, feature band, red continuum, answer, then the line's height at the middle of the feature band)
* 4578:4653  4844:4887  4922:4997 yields 3.1 angstrom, 15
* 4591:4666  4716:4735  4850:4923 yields 1.8 angstrom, 17.8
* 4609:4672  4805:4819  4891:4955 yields 2.9 angstrom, 16.2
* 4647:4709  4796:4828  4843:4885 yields 3.5 angstrom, 15.1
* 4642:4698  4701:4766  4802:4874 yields 4.4 angstrom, 16.9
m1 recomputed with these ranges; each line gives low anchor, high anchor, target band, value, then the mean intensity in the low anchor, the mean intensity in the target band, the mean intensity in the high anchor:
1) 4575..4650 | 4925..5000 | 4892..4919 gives 1.36 angstrom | 19.9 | 13.5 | 13.1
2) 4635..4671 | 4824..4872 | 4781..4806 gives 3.47 angstrom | 20.2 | 13.6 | 14.1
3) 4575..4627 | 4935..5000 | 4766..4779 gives 1.54 angstrom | 19.5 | 14.4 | 12.9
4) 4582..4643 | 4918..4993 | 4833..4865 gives 2.33 angstrom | 19.9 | 14.1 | 13.1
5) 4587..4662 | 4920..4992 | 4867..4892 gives 1.54 angstrom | 20.2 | 13.8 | 13.1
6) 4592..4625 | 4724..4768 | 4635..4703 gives -4.12 angstrom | 19.6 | 18.8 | 15.3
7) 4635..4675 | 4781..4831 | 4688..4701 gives 1.17 angstrom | 20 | 16.7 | 13.7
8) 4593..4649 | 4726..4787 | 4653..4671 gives -0.83 angstrom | 20.2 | 19.5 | 15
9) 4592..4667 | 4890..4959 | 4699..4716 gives 1.53 angstrom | 20.2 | 16.8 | 13.5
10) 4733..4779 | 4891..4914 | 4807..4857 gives 1.18 angstrom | 15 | 13.8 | 13.4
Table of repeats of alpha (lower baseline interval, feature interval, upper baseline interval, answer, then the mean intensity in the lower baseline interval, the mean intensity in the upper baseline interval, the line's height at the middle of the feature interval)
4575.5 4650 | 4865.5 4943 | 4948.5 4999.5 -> 0.03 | 19.9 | 12.7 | 14.1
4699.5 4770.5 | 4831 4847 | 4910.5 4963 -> 0.02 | 15.7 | 13.5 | 14.5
